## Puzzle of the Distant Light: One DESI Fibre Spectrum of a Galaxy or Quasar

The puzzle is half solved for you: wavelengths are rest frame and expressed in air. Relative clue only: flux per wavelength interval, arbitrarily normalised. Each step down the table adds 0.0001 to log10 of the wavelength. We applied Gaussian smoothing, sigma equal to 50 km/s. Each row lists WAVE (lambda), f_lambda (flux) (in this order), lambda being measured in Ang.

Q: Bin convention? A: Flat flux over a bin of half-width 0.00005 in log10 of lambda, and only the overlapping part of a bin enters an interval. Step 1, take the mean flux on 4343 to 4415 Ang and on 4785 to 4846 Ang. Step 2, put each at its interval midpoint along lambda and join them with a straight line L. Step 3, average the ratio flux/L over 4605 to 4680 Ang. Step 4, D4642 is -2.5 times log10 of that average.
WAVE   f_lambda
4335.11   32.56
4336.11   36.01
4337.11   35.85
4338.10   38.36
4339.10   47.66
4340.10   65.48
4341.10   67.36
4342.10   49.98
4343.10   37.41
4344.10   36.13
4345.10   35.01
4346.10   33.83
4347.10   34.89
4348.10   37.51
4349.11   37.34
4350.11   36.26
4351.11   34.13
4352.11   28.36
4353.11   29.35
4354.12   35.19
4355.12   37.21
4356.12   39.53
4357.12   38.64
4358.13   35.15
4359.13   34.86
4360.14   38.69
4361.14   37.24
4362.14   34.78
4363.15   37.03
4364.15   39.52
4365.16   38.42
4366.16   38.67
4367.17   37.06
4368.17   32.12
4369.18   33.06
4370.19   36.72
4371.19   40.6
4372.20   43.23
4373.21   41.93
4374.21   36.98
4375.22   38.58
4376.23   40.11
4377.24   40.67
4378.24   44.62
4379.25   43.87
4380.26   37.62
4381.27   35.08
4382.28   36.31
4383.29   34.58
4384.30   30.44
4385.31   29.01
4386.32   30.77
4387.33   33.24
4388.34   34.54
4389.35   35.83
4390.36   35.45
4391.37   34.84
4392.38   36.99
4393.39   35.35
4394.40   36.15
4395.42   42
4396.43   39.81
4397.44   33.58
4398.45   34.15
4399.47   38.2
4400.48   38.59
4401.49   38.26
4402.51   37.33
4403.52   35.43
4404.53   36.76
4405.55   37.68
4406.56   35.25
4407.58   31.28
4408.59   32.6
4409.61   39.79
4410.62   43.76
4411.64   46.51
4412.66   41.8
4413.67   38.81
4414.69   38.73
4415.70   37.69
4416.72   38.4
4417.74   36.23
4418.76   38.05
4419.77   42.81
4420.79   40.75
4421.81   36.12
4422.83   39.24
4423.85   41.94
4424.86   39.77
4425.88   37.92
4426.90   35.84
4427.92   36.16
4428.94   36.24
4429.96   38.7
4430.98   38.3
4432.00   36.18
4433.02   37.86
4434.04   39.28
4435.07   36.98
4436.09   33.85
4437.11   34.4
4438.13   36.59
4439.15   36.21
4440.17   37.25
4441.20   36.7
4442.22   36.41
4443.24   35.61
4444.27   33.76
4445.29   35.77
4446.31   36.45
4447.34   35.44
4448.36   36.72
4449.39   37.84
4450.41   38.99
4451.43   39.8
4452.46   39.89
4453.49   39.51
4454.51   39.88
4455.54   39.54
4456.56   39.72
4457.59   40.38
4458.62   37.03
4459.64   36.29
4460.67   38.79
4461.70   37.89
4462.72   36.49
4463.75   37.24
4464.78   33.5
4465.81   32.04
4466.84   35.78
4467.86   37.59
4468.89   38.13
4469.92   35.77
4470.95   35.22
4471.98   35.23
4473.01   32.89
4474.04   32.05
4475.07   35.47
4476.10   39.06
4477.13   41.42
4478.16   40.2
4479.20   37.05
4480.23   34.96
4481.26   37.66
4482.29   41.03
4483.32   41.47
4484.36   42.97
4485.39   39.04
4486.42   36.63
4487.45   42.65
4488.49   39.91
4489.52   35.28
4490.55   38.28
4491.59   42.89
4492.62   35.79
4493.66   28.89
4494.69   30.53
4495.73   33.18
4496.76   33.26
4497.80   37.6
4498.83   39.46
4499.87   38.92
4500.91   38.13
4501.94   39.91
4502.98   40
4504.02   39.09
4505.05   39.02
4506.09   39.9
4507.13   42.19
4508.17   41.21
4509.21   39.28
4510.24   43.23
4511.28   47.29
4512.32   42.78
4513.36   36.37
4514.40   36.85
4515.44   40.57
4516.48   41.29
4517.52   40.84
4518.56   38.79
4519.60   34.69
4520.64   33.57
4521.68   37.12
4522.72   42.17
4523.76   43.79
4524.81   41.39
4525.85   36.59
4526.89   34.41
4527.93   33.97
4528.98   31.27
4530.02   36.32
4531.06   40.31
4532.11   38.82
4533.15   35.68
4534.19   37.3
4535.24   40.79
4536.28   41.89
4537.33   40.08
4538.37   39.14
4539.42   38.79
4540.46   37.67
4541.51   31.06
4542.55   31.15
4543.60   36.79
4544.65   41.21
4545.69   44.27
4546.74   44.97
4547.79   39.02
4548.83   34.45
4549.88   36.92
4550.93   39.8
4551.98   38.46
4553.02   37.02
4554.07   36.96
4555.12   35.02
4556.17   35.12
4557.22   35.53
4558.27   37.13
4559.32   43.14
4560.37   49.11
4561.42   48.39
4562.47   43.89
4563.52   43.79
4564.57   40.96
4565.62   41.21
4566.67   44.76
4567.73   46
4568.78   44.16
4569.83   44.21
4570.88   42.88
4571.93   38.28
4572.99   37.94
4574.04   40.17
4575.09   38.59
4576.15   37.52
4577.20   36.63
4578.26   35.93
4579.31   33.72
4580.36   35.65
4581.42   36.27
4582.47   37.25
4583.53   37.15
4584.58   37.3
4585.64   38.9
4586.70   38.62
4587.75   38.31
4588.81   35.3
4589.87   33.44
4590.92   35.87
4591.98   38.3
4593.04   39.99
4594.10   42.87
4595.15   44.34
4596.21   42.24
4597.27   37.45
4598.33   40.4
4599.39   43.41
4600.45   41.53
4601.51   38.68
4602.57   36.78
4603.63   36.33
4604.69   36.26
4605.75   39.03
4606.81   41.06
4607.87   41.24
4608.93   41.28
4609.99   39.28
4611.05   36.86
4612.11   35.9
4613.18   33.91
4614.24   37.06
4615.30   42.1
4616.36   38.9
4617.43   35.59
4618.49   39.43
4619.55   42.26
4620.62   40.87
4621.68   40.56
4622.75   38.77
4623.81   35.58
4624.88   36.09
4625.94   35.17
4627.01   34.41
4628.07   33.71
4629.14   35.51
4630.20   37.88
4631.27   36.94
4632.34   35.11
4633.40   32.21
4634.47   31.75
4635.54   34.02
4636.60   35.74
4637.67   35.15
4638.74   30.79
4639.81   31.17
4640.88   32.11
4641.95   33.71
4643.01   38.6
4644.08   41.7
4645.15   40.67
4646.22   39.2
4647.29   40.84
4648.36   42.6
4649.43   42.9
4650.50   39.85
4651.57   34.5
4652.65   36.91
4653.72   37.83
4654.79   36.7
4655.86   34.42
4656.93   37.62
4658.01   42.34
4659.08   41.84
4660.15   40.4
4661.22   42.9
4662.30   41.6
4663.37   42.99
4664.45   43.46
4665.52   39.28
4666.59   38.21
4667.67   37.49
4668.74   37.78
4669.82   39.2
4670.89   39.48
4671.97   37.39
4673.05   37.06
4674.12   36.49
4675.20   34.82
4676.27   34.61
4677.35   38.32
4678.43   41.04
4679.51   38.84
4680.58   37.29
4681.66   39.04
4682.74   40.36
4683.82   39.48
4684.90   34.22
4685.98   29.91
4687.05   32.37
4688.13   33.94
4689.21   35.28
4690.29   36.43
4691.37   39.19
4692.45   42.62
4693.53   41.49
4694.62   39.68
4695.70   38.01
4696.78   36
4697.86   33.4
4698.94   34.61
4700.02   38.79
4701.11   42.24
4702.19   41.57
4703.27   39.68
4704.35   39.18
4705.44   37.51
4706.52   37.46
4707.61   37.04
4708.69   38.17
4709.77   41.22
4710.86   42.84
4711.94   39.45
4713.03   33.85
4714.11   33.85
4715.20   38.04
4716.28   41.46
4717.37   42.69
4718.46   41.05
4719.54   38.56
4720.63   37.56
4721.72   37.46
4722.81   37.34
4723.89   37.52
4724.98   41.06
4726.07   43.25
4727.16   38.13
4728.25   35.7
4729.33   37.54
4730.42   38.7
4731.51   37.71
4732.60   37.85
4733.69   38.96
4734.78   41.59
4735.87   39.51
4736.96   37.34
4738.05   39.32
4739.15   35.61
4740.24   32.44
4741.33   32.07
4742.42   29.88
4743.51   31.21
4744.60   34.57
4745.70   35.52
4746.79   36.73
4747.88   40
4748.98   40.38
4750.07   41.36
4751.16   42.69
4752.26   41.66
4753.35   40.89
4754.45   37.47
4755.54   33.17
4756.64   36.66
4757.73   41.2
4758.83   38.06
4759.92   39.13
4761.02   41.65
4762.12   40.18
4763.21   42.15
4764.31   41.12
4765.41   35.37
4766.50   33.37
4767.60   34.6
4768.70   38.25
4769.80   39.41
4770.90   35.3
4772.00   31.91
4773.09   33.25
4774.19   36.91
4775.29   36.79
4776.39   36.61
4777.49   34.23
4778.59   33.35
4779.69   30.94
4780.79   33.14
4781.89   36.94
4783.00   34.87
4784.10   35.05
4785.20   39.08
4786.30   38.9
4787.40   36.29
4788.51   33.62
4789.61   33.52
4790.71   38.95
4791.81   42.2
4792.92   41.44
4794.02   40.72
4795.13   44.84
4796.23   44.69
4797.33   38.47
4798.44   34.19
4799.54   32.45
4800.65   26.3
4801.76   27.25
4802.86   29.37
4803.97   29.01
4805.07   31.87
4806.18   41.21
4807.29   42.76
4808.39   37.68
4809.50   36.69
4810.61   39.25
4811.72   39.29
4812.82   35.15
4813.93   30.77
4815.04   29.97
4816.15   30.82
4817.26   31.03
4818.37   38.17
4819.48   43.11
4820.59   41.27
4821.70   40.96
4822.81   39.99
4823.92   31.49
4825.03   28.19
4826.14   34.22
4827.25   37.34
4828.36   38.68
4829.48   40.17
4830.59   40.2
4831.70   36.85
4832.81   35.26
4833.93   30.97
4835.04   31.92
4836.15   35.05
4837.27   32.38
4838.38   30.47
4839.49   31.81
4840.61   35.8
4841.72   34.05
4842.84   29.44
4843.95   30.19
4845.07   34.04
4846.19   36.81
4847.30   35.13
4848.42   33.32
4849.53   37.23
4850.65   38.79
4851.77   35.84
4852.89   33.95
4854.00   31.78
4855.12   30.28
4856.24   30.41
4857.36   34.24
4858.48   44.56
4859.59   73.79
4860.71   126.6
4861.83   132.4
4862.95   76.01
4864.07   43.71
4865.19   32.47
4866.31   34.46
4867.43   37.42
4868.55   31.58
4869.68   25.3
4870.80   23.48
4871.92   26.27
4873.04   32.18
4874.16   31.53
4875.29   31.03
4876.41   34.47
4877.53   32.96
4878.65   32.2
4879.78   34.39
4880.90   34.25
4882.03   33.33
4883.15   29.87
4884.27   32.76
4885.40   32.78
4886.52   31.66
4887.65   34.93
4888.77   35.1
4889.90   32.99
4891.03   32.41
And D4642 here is -0.05 mag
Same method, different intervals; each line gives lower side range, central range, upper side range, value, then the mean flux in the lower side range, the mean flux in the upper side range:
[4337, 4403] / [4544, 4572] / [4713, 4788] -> -0.09 mag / 37.8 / 37.4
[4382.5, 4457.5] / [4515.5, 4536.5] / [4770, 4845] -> -0.04 mag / 37.2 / 35.5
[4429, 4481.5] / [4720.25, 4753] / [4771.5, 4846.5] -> -0.06 mag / 37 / 35.4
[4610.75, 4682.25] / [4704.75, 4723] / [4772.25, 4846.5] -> -0.05 mag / 37.7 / 35.5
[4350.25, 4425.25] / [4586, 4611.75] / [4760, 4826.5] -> -0.07 mag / 37.2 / 36.2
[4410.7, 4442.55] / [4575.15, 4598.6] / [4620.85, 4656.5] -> -0.03 mag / 38.2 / 36.5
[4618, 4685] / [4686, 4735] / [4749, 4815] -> -0.03 mag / 37.8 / 36.8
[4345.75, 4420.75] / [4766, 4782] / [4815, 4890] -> 0.09 mag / 37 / 38.1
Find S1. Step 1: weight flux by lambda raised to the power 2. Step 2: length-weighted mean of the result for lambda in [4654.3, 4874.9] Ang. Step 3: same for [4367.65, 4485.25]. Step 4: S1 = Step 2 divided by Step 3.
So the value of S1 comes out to 1.18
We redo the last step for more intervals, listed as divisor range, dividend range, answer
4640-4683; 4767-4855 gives 0.97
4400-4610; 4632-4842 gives 1.07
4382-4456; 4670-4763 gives 1.17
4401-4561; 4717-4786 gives 1.11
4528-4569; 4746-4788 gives 1.04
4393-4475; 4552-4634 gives 1.11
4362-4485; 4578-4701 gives 1.11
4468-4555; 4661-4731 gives 1.09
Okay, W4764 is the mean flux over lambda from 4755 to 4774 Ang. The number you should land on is 37.3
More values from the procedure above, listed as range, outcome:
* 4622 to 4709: 37.5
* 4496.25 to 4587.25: 39.1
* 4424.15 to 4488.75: 37.4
